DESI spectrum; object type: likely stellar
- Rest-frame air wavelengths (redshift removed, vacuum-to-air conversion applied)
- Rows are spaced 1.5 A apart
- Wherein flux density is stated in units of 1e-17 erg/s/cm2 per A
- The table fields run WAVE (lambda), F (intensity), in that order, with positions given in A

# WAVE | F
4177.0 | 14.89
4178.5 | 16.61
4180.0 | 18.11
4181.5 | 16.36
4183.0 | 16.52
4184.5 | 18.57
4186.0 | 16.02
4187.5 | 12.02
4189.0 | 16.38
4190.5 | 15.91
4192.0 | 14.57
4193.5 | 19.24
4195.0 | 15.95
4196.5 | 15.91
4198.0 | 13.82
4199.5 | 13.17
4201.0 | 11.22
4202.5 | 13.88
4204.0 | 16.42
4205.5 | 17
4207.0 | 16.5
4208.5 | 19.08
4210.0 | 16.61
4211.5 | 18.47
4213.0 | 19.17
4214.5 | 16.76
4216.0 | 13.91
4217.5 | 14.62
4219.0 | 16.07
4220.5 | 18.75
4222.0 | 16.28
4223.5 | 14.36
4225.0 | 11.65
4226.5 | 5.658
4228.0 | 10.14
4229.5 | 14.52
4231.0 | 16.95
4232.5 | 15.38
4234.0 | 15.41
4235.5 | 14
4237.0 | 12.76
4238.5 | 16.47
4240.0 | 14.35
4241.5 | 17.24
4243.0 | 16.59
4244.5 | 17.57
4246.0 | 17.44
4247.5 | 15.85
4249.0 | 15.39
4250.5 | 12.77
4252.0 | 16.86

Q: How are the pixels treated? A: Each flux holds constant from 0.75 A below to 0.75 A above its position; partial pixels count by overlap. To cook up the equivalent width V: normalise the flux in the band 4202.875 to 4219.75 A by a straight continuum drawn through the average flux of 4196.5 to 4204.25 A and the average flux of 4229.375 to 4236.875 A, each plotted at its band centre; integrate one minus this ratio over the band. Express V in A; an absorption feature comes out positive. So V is -3.01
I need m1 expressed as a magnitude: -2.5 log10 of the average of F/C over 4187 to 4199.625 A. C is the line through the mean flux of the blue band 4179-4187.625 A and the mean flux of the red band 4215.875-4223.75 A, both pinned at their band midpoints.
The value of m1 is 0.069 mag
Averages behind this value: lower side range 16.6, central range 15.4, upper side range 15.9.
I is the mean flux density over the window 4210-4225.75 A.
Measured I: 16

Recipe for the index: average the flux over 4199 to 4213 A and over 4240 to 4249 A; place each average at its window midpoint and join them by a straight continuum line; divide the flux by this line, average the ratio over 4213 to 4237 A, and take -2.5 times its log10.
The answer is 0.14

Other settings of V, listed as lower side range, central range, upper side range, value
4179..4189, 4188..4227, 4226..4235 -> -2.0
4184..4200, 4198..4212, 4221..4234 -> -0.9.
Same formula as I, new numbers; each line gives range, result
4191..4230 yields 15.2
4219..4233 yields 13.8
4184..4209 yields 15.6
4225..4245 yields 14.2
